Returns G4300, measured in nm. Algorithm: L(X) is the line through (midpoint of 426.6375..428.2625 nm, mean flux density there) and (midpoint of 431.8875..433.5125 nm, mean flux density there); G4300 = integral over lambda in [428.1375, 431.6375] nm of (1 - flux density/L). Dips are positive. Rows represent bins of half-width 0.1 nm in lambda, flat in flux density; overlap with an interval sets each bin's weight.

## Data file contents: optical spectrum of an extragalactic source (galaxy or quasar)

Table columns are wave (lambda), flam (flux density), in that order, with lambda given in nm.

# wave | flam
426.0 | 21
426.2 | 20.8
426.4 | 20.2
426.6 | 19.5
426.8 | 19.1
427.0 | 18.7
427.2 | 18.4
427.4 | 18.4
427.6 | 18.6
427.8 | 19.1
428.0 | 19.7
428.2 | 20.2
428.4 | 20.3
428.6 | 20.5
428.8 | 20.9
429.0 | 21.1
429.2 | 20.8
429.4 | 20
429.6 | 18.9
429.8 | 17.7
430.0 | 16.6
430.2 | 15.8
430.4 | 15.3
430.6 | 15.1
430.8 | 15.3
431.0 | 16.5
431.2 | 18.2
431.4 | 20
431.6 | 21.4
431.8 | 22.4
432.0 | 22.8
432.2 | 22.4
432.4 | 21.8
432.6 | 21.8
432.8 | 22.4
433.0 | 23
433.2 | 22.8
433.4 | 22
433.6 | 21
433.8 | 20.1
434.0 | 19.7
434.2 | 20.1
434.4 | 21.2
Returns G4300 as 0.34 nm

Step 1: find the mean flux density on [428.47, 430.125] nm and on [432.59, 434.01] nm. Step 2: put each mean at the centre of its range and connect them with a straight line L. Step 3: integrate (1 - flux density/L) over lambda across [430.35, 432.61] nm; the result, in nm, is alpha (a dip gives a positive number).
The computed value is 0.15 nm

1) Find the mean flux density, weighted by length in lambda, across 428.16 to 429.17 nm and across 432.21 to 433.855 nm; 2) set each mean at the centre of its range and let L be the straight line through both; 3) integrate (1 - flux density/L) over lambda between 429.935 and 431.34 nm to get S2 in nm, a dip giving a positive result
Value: 0.33 nm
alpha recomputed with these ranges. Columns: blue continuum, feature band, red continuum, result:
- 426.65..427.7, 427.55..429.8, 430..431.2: -0.321 nm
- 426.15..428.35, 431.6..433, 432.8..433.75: -0.039 nm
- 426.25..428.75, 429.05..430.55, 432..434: 0.187 nm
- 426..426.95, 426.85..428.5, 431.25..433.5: 0.097 nm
